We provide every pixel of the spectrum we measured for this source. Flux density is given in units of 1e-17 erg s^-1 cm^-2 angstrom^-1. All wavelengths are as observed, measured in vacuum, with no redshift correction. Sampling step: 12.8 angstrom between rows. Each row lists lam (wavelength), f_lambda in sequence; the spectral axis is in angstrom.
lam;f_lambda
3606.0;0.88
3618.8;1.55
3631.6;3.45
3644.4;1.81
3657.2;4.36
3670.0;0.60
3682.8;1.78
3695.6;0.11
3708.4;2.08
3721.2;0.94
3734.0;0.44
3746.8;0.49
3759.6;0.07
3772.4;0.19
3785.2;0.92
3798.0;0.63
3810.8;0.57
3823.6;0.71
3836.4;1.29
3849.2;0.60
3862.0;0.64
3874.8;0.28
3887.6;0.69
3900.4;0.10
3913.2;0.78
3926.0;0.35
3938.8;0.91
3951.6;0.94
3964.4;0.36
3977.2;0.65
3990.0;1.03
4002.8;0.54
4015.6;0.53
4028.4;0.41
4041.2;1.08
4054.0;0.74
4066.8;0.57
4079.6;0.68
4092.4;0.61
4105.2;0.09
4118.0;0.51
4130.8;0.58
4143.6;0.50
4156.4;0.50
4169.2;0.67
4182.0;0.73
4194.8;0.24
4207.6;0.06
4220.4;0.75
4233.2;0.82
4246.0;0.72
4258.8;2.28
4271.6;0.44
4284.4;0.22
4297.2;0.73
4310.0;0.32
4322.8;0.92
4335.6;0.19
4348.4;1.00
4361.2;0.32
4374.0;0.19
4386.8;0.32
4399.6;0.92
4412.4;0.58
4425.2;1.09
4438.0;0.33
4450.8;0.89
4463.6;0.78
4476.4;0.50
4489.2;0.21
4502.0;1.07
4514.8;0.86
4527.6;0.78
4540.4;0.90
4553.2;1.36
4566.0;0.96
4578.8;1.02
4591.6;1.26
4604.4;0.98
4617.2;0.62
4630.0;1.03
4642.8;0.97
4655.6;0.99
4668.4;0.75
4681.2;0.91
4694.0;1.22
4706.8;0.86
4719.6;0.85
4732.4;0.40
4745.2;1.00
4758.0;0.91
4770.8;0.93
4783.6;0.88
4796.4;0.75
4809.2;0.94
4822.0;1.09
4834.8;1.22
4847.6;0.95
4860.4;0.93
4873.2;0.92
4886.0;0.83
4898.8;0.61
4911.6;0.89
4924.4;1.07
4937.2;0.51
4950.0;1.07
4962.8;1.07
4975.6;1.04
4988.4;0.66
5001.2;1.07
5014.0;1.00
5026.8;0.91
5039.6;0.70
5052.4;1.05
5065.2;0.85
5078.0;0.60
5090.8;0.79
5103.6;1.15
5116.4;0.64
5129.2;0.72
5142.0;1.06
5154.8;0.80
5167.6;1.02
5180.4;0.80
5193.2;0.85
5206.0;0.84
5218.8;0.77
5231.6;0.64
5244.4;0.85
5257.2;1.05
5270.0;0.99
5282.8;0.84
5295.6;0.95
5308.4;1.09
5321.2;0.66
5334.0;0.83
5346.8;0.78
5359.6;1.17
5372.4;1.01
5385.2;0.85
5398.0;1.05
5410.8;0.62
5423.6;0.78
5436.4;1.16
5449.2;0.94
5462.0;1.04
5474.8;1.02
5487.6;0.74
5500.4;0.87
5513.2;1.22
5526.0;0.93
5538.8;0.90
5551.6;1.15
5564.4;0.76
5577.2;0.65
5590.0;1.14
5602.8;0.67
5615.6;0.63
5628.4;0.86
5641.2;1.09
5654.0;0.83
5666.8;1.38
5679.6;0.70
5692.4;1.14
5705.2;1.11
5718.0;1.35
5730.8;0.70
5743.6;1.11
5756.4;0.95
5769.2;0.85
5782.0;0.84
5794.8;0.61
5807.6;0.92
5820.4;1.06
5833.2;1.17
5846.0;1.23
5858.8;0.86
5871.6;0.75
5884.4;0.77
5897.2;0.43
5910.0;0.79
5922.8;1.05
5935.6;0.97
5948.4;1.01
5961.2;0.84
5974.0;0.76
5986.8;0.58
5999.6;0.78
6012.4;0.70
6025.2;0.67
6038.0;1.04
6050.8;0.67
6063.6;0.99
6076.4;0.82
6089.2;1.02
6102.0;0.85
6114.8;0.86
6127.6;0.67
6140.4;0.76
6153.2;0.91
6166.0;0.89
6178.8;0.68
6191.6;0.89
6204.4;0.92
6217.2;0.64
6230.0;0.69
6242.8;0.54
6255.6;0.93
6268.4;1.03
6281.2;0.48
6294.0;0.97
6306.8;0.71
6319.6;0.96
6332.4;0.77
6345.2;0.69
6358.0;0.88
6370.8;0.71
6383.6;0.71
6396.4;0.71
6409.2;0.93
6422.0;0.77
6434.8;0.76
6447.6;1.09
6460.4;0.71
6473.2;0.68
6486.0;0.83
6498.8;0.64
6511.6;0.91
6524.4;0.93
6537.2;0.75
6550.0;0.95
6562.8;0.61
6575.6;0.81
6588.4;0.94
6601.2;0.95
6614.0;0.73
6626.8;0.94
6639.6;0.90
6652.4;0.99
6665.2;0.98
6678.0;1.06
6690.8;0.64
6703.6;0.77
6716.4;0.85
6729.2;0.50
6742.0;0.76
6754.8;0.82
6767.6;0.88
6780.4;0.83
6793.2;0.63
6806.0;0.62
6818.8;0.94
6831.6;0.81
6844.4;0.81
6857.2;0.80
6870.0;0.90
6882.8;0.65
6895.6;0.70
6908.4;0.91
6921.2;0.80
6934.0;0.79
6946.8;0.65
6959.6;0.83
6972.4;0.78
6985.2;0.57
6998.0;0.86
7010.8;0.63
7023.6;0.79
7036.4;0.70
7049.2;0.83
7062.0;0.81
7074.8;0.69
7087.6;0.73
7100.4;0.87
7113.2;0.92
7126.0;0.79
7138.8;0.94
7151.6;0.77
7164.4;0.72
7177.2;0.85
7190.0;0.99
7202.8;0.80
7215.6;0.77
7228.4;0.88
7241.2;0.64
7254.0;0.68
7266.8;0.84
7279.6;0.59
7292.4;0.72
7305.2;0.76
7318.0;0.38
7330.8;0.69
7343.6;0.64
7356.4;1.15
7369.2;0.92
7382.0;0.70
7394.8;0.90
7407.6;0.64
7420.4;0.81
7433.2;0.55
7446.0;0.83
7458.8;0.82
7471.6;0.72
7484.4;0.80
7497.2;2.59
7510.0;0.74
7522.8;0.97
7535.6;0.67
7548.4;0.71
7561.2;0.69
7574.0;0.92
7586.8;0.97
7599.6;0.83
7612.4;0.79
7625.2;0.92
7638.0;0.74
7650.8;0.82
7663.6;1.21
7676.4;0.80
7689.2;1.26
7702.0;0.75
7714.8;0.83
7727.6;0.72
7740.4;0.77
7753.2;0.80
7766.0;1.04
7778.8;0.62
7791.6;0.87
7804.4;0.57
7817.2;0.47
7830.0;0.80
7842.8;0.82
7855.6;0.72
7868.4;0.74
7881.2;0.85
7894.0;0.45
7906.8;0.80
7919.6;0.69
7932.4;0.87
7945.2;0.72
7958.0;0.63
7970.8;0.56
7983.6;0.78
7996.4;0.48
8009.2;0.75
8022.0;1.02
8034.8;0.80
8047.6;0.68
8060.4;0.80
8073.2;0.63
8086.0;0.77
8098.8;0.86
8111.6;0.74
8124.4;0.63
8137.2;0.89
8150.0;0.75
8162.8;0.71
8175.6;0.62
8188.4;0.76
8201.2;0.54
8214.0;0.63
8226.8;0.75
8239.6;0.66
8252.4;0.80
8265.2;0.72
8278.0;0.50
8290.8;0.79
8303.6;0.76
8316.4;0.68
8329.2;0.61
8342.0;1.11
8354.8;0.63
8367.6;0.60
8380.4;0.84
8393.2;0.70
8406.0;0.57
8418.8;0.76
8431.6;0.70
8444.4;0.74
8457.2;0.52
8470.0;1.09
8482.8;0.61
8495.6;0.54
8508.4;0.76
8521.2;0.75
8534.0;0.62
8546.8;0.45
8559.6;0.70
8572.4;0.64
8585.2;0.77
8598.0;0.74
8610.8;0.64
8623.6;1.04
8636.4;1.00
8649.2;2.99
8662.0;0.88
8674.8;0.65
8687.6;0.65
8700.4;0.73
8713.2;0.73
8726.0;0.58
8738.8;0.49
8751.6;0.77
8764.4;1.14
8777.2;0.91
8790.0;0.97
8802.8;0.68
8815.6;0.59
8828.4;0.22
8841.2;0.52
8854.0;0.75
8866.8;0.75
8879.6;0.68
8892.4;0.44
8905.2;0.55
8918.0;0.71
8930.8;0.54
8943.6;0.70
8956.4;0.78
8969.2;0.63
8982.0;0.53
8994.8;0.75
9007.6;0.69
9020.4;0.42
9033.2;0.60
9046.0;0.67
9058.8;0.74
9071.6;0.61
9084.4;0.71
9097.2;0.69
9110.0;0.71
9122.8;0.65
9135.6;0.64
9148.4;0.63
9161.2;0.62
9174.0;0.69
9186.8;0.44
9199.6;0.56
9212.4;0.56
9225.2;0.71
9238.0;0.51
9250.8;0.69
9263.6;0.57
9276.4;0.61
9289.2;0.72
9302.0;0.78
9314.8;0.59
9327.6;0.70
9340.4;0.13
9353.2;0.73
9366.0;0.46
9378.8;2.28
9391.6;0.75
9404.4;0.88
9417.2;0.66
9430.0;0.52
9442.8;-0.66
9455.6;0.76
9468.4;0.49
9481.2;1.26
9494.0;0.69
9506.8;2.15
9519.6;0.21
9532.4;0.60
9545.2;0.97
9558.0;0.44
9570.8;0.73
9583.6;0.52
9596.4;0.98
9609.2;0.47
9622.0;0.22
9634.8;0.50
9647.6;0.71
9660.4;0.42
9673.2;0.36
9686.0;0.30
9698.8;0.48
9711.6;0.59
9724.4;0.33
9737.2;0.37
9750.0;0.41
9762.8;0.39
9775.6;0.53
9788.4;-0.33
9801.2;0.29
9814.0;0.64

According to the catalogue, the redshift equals 0.14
